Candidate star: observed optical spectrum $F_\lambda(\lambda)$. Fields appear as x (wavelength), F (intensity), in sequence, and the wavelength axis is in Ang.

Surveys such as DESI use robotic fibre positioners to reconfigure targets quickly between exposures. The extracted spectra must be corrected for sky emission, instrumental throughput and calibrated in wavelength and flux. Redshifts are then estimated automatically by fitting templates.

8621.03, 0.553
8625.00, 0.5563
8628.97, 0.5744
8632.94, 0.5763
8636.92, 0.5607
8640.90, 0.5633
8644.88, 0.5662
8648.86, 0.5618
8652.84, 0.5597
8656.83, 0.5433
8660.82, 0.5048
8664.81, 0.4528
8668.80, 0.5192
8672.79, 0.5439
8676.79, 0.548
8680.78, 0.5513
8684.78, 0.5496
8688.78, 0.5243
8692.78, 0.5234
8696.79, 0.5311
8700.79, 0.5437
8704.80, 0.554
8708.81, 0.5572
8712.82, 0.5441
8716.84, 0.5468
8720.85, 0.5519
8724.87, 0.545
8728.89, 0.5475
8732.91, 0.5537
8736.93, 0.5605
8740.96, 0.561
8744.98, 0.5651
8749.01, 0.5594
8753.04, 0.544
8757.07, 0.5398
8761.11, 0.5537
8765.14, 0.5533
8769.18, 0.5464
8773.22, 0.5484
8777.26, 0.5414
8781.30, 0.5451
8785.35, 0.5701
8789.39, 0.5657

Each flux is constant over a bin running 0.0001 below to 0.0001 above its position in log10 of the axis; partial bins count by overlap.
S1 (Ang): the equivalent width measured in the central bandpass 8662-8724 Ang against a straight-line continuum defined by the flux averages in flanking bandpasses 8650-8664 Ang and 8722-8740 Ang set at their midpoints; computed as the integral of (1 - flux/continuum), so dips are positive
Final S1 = 0.6 Ang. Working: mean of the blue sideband 0.53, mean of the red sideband 0.552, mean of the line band 0.536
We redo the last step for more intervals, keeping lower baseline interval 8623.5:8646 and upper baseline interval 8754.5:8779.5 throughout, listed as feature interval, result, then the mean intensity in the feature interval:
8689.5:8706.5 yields 0.62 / 0.537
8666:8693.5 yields 1.21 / 0.535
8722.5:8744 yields -0.08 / 0.554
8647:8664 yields 0.83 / 0.536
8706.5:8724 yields 0.16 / 0.55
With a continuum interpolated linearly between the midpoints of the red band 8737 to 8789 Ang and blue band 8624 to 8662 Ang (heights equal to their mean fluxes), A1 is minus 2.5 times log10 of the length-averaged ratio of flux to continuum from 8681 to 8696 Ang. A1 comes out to 0.04 mag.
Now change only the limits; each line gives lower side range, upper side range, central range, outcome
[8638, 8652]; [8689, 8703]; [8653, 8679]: 0.06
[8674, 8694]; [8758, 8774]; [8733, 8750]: -0.03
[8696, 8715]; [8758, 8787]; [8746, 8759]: 0.00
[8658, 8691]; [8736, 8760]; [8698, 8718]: -0.02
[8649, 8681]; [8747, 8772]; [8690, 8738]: -0.01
